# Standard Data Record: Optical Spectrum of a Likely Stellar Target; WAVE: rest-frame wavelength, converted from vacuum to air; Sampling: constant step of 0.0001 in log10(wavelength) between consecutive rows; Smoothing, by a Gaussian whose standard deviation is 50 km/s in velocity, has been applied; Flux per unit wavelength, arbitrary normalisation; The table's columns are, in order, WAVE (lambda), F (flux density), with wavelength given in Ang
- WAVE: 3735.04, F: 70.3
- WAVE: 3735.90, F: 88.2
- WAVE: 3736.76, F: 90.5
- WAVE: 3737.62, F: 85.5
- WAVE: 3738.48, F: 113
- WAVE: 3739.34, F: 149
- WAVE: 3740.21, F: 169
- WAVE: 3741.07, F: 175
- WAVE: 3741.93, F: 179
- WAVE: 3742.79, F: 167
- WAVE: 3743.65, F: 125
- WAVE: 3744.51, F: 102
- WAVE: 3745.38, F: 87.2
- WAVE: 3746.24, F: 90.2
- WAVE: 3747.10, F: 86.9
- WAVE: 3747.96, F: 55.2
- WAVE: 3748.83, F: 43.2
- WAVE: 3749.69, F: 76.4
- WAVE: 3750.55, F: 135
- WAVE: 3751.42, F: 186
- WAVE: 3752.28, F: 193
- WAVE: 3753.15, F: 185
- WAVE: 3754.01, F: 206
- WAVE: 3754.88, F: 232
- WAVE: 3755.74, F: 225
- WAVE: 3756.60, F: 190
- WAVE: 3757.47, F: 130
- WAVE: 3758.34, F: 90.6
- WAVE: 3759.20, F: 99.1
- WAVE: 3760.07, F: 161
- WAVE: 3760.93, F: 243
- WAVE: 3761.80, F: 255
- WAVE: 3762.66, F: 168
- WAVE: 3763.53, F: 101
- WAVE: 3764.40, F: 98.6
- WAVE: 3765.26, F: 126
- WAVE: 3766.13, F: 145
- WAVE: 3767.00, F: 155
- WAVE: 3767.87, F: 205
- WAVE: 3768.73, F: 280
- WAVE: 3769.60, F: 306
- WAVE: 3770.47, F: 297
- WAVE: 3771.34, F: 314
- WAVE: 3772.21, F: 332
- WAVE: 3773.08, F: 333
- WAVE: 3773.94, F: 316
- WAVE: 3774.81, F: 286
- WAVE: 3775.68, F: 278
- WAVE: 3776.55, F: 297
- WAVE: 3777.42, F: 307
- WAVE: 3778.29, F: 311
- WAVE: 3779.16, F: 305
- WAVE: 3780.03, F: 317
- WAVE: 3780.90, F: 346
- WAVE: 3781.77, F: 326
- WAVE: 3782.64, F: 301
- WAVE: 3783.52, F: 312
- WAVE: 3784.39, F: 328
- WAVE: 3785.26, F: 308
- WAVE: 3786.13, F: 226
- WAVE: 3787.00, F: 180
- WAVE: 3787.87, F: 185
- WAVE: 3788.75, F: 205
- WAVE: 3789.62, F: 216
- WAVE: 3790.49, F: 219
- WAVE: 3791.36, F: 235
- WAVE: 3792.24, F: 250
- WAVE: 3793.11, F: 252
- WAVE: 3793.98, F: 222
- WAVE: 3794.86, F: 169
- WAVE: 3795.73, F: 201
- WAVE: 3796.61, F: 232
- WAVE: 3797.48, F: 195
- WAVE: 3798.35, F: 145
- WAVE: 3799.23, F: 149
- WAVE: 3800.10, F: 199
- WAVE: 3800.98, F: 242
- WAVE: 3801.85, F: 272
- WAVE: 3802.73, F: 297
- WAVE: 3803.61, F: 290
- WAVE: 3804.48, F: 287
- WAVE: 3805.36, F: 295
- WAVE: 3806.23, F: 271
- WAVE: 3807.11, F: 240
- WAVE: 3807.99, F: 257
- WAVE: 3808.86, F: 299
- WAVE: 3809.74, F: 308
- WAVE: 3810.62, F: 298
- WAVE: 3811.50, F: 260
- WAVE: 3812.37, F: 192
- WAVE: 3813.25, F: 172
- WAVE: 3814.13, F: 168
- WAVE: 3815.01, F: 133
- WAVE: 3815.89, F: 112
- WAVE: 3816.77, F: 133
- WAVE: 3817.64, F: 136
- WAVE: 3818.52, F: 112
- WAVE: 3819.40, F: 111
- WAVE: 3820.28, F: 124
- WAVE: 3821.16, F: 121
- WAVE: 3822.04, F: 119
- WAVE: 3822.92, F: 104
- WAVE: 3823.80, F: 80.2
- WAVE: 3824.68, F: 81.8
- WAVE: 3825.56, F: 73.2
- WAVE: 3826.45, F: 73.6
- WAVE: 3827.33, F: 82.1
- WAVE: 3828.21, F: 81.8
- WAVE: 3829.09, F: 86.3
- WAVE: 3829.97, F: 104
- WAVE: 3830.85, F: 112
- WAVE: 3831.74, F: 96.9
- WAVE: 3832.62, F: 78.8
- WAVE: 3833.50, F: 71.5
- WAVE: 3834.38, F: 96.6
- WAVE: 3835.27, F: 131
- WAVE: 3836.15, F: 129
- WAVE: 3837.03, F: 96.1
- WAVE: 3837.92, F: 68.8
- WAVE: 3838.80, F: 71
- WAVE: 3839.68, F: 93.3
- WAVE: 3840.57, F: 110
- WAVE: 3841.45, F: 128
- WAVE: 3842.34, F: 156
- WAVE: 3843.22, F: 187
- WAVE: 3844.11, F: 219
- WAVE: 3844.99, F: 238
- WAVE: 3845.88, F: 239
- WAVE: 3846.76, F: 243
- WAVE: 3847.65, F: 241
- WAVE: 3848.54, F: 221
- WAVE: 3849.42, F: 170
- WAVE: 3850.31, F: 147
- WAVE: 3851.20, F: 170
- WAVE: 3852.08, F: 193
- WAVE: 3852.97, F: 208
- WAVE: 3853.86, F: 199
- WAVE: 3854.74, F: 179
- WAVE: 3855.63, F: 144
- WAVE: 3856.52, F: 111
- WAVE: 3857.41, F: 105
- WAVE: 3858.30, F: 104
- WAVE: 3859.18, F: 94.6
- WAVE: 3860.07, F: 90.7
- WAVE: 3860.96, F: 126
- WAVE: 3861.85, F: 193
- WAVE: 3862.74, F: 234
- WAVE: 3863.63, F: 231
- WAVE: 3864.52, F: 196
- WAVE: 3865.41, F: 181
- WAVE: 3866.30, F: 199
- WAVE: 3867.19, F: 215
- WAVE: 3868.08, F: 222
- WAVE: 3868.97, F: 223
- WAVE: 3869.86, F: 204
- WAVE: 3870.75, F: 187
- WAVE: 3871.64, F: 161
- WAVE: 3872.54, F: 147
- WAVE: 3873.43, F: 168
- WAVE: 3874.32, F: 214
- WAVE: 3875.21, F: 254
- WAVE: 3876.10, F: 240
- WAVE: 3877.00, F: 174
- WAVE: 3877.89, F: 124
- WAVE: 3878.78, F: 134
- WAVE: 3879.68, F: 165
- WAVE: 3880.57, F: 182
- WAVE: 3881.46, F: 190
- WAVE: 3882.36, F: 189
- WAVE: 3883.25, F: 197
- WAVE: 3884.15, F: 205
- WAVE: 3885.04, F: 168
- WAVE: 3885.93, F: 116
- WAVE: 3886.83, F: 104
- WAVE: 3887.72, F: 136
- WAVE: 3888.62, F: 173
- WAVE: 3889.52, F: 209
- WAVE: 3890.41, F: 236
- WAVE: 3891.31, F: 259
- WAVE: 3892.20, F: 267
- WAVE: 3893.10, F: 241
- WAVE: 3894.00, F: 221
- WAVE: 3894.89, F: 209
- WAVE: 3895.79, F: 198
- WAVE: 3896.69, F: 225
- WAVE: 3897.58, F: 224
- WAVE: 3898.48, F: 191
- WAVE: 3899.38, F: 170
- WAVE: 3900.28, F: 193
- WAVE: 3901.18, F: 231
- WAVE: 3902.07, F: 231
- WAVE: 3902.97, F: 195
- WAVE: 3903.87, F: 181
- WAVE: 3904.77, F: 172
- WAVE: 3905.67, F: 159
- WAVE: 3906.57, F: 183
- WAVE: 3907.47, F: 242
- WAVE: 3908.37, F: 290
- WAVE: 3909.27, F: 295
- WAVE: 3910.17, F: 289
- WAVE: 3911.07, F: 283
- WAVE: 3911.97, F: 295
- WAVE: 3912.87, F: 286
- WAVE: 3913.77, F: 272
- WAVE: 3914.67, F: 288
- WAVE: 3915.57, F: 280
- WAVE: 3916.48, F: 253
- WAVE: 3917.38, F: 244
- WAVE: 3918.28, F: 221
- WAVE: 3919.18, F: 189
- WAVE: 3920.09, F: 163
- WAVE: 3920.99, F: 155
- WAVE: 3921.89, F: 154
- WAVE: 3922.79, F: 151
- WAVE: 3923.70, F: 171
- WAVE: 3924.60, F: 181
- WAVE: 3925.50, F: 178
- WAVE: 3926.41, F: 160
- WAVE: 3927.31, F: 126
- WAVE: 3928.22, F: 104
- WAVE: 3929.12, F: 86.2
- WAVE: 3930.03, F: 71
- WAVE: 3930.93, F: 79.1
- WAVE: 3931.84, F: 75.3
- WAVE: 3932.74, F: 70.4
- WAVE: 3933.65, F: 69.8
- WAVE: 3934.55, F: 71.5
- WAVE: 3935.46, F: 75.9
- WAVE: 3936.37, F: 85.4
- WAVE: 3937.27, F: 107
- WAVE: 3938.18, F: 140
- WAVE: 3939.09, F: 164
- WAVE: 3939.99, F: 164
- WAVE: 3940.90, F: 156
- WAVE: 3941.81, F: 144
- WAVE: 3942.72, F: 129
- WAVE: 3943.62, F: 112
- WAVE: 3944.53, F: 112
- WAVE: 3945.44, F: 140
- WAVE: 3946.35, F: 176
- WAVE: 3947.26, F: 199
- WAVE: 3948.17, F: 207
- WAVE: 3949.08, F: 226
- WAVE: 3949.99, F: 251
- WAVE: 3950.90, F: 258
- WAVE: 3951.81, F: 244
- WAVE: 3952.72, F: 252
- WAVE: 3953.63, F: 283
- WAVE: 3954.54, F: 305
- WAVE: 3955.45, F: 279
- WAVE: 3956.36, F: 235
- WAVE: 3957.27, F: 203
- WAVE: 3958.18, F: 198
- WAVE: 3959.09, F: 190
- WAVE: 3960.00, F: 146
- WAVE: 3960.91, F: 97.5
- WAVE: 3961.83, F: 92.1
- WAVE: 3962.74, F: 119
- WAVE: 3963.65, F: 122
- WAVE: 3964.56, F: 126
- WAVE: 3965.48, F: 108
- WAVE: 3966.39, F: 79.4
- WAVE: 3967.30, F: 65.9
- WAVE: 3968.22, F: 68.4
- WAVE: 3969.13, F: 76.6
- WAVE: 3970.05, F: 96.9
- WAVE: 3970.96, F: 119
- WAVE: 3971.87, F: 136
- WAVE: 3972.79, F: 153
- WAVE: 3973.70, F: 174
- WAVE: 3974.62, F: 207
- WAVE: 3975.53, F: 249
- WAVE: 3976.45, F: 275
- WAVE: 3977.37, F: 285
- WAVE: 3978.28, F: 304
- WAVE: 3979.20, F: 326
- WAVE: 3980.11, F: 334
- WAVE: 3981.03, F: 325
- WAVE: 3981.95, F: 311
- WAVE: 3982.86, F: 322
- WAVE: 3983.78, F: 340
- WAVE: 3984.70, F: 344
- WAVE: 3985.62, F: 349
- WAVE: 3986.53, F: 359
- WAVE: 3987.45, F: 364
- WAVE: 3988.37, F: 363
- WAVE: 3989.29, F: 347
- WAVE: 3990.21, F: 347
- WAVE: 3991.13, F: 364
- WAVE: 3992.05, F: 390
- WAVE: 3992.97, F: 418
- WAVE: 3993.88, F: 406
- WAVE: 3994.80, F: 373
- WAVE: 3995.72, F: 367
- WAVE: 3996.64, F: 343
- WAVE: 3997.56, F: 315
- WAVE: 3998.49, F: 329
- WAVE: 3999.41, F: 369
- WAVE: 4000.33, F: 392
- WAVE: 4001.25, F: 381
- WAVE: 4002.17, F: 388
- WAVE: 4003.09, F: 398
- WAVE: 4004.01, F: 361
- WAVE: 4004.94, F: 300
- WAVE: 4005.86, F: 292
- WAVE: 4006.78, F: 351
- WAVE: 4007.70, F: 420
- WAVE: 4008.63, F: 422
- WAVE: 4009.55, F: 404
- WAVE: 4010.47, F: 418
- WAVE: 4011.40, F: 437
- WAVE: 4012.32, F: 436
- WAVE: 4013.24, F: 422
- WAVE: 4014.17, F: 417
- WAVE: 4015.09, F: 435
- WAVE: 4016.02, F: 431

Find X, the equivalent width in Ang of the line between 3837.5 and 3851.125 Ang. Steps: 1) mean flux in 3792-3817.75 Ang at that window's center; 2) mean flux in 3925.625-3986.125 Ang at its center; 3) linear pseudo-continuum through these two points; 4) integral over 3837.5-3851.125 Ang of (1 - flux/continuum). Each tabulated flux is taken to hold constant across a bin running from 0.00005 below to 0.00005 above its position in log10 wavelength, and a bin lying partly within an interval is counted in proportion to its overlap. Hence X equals 2.7 Ang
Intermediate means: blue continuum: 223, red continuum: 178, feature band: 169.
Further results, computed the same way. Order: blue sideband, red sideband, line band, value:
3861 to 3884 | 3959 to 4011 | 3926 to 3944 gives 9.8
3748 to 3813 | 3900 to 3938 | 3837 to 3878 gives 5.7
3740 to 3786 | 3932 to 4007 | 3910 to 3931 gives 3.0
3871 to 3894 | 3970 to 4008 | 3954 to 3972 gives 8.9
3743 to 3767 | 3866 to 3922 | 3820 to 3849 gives 8.8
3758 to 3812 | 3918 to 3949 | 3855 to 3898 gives -1.8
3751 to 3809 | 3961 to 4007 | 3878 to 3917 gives 6.8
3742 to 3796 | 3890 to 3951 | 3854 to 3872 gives 2.3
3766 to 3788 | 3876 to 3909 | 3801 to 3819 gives 2.3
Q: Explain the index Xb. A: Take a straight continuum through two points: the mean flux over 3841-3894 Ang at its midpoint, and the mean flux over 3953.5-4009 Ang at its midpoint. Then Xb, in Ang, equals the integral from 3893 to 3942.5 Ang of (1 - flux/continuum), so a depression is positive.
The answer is 8.6 Ang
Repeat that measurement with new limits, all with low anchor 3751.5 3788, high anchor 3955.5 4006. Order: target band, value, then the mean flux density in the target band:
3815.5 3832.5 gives 9.9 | 102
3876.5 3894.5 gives 4.8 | 185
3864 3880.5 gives 4.1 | 189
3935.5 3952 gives 6.1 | 164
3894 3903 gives 1.6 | 208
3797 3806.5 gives 0.1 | 240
